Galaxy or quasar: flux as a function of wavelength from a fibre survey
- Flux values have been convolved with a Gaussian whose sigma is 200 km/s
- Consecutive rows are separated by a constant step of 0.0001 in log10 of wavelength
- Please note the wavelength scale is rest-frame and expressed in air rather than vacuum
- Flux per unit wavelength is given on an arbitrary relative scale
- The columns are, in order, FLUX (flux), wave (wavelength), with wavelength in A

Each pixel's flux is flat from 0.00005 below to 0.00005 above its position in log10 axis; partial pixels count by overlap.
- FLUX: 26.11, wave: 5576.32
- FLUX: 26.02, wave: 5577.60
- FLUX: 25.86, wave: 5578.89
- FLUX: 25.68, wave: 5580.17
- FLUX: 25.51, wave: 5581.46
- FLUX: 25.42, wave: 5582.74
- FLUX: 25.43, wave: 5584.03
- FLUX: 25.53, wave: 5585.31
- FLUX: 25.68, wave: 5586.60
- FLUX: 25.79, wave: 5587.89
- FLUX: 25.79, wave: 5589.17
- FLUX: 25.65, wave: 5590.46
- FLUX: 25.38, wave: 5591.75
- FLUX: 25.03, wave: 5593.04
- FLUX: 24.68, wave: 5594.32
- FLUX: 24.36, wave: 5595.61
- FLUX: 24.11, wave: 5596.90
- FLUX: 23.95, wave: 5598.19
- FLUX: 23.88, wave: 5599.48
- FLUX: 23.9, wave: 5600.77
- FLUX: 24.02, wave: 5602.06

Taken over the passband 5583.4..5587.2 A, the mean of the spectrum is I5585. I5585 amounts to 25.6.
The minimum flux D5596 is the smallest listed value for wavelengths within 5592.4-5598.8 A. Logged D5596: 23.95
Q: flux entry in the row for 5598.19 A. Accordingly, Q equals 23.95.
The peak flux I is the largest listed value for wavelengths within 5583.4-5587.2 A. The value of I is 25.68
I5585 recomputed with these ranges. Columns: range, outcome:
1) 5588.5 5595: 25.3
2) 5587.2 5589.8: 25.8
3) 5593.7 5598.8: 24.3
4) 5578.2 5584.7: 25.6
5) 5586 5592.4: 25.6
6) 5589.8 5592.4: 25.4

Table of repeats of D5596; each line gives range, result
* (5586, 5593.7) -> 25.03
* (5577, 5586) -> 25.42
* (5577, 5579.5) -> 25.86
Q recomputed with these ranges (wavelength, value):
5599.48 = 23.88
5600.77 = 23.9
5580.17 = 25.68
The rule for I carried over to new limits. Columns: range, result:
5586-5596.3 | 25.79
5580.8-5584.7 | 25.51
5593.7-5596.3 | 24.68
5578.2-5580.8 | 25.86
